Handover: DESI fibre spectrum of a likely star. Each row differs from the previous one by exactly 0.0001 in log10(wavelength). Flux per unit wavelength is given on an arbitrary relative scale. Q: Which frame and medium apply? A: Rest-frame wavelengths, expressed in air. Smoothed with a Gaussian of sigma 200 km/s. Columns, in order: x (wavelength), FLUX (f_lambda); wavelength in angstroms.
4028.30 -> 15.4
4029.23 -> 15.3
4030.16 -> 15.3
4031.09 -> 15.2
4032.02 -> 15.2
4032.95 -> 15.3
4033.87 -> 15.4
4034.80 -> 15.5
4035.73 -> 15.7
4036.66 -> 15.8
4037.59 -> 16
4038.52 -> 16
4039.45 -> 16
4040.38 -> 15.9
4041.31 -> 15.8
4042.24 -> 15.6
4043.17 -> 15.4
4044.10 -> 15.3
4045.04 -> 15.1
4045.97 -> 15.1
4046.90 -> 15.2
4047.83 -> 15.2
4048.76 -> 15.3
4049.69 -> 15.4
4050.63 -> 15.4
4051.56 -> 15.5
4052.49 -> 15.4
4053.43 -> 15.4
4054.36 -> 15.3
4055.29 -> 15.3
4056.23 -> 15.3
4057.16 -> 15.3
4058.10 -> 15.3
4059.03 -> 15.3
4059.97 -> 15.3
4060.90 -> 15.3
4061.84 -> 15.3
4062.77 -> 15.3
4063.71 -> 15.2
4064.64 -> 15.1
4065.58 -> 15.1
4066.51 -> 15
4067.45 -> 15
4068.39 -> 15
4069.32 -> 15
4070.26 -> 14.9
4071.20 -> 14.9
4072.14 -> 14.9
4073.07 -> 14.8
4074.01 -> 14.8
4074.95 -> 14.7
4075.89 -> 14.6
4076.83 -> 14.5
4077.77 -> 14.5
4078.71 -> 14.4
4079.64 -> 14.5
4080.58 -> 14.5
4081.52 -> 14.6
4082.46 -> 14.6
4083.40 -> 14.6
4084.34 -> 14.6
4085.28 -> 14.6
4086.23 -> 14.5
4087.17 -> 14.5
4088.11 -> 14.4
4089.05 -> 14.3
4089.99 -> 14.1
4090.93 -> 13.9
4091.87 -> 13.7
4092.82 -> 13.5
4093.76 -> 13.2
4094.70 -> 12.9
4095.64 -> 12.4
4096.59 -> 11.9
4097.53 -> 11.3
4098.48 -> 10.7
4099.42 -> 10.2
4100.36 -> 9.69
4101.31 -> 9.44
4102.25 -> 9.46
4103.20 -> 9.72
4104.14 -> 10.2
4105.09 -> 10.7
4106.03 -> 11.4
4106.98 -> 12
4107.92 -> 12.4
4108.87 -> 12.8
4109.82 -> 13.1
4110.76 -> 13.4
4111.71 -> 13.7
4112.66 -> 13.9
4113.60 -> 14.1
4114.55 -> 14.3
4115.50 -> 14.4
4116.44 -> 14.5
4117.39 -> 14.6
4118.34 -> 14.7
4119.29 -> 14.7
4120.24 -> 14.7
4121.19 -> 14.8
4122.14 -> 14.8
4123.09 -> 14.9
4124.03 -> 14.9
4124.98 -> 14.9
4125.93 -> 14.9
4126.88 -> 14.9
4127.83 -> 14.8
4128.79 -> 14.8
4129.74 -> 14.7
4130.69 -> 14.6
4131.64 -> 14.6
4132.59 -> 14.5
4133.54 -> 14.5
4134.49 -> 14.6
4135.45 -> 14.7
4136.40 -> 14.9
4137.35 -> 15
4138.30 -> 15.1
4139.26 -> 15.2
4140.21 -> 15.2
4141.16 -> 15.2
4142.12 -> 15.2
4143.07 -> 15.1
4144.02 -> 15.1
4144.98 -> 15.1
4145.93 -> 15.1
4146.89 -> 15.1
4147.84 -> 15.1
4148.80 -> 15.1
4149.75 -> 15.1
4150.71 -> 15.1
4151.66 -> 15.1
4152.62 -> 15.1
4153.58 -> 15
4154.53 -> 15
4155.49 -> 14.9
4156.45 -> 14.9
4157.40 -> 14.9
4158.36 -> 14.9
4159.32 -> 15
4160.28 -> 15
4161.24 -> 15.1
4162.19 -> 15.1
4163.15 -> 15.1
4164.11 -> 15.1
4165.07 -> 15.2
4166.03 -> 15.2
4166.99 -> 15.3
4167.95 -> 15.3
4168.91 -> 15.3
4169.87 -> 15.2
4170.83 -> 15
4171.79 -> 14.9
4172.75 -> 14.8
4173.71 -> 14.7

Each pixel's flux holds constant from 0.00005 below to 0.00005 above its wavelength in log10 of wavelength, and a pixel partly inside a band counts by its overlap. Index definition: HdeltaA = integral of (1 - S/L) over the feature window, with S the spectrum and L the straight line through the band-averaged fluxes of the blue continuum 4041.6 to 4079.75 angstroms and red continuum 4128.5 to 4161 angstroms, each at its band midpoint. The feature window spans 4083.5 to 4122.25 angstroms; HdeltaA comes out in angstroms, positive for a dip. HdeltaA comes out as 5.29 angstroms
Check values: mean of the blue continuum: 15.1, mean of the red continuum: 15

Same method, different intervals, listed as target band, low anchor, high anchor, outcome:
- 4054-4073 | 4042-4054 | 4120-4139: 0.1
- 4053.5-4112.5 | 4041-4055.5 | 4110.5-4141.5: 5.2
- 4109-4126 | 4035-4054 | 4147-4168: 1.0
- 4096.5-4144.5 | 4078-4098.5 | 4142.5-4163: 2.7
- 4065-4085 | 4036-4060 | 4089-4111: -1.7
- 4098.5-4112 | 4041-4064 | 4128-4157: 3.4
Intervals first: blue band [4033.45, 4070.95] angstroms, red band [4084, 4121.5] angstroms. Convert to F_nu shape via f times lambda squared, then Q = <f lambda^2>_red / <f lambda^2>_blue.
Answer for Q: 0.9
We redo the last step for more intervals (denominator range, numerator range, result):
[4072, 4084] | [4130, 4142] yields 1.05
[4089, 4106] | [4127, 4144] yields 1.30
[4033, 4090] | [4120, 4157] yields 1.03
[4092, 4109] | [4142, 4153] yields 1.36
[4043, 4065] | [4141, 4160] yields 1.03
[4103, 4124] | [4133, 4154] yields 1.13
